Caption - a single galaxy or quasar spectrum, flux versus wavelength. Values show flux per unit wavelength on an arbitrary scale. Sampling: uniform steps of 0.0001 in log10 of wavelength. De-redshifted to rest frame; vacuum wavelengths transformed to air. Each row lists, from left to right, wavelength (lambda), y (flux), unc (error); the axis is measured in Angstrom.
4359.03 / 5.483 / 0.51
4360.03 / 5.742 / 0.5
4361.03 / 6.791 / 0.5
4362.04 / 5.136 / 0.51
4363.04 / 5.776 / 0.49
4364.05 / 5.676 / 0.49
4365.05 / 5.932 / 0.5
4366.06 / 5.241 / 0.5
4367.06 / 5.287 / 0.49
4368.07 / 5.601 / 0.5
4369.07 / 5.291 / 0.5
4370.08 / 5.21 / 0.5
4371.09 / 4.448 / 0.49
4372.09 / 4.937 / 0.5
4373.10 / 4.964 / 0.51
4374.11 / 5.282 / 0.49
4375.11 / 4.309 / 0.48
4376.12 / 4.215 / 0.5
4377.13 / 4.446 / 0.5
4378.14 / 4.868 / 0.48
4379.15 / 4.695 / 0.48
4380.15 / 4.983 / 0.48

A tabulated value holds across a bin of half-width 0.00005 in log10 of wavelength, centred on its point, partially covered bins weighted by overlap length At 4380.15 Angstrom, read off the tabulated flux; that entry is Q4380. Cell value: 4.983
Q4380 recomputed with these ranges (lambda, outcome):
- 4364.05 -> 5.676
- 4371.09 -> 4.448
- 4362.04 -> 5.136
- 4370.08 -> 5.21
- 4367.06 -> 5.287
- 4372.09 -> 4.937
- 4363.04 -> 5.776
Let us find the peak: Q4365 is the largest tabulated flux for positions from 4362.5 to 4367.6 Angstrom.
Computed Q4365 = 5.932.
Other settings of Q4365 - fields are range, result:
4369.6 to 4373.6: 5.21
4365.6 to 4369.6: 5.601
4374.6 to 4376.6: 4.309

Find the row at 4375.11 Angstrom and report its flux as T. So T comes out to 4.309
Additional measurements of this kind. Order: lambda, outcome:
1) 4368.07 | 5.601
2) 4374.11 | 5.282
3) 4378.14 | 4.868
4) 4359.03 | 5.483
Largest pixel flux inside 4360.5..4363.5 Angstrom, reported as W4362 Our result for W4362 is 6.791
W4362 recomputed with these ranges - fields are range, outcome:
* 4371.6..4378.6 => 5.282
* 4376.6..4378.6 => 4.868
